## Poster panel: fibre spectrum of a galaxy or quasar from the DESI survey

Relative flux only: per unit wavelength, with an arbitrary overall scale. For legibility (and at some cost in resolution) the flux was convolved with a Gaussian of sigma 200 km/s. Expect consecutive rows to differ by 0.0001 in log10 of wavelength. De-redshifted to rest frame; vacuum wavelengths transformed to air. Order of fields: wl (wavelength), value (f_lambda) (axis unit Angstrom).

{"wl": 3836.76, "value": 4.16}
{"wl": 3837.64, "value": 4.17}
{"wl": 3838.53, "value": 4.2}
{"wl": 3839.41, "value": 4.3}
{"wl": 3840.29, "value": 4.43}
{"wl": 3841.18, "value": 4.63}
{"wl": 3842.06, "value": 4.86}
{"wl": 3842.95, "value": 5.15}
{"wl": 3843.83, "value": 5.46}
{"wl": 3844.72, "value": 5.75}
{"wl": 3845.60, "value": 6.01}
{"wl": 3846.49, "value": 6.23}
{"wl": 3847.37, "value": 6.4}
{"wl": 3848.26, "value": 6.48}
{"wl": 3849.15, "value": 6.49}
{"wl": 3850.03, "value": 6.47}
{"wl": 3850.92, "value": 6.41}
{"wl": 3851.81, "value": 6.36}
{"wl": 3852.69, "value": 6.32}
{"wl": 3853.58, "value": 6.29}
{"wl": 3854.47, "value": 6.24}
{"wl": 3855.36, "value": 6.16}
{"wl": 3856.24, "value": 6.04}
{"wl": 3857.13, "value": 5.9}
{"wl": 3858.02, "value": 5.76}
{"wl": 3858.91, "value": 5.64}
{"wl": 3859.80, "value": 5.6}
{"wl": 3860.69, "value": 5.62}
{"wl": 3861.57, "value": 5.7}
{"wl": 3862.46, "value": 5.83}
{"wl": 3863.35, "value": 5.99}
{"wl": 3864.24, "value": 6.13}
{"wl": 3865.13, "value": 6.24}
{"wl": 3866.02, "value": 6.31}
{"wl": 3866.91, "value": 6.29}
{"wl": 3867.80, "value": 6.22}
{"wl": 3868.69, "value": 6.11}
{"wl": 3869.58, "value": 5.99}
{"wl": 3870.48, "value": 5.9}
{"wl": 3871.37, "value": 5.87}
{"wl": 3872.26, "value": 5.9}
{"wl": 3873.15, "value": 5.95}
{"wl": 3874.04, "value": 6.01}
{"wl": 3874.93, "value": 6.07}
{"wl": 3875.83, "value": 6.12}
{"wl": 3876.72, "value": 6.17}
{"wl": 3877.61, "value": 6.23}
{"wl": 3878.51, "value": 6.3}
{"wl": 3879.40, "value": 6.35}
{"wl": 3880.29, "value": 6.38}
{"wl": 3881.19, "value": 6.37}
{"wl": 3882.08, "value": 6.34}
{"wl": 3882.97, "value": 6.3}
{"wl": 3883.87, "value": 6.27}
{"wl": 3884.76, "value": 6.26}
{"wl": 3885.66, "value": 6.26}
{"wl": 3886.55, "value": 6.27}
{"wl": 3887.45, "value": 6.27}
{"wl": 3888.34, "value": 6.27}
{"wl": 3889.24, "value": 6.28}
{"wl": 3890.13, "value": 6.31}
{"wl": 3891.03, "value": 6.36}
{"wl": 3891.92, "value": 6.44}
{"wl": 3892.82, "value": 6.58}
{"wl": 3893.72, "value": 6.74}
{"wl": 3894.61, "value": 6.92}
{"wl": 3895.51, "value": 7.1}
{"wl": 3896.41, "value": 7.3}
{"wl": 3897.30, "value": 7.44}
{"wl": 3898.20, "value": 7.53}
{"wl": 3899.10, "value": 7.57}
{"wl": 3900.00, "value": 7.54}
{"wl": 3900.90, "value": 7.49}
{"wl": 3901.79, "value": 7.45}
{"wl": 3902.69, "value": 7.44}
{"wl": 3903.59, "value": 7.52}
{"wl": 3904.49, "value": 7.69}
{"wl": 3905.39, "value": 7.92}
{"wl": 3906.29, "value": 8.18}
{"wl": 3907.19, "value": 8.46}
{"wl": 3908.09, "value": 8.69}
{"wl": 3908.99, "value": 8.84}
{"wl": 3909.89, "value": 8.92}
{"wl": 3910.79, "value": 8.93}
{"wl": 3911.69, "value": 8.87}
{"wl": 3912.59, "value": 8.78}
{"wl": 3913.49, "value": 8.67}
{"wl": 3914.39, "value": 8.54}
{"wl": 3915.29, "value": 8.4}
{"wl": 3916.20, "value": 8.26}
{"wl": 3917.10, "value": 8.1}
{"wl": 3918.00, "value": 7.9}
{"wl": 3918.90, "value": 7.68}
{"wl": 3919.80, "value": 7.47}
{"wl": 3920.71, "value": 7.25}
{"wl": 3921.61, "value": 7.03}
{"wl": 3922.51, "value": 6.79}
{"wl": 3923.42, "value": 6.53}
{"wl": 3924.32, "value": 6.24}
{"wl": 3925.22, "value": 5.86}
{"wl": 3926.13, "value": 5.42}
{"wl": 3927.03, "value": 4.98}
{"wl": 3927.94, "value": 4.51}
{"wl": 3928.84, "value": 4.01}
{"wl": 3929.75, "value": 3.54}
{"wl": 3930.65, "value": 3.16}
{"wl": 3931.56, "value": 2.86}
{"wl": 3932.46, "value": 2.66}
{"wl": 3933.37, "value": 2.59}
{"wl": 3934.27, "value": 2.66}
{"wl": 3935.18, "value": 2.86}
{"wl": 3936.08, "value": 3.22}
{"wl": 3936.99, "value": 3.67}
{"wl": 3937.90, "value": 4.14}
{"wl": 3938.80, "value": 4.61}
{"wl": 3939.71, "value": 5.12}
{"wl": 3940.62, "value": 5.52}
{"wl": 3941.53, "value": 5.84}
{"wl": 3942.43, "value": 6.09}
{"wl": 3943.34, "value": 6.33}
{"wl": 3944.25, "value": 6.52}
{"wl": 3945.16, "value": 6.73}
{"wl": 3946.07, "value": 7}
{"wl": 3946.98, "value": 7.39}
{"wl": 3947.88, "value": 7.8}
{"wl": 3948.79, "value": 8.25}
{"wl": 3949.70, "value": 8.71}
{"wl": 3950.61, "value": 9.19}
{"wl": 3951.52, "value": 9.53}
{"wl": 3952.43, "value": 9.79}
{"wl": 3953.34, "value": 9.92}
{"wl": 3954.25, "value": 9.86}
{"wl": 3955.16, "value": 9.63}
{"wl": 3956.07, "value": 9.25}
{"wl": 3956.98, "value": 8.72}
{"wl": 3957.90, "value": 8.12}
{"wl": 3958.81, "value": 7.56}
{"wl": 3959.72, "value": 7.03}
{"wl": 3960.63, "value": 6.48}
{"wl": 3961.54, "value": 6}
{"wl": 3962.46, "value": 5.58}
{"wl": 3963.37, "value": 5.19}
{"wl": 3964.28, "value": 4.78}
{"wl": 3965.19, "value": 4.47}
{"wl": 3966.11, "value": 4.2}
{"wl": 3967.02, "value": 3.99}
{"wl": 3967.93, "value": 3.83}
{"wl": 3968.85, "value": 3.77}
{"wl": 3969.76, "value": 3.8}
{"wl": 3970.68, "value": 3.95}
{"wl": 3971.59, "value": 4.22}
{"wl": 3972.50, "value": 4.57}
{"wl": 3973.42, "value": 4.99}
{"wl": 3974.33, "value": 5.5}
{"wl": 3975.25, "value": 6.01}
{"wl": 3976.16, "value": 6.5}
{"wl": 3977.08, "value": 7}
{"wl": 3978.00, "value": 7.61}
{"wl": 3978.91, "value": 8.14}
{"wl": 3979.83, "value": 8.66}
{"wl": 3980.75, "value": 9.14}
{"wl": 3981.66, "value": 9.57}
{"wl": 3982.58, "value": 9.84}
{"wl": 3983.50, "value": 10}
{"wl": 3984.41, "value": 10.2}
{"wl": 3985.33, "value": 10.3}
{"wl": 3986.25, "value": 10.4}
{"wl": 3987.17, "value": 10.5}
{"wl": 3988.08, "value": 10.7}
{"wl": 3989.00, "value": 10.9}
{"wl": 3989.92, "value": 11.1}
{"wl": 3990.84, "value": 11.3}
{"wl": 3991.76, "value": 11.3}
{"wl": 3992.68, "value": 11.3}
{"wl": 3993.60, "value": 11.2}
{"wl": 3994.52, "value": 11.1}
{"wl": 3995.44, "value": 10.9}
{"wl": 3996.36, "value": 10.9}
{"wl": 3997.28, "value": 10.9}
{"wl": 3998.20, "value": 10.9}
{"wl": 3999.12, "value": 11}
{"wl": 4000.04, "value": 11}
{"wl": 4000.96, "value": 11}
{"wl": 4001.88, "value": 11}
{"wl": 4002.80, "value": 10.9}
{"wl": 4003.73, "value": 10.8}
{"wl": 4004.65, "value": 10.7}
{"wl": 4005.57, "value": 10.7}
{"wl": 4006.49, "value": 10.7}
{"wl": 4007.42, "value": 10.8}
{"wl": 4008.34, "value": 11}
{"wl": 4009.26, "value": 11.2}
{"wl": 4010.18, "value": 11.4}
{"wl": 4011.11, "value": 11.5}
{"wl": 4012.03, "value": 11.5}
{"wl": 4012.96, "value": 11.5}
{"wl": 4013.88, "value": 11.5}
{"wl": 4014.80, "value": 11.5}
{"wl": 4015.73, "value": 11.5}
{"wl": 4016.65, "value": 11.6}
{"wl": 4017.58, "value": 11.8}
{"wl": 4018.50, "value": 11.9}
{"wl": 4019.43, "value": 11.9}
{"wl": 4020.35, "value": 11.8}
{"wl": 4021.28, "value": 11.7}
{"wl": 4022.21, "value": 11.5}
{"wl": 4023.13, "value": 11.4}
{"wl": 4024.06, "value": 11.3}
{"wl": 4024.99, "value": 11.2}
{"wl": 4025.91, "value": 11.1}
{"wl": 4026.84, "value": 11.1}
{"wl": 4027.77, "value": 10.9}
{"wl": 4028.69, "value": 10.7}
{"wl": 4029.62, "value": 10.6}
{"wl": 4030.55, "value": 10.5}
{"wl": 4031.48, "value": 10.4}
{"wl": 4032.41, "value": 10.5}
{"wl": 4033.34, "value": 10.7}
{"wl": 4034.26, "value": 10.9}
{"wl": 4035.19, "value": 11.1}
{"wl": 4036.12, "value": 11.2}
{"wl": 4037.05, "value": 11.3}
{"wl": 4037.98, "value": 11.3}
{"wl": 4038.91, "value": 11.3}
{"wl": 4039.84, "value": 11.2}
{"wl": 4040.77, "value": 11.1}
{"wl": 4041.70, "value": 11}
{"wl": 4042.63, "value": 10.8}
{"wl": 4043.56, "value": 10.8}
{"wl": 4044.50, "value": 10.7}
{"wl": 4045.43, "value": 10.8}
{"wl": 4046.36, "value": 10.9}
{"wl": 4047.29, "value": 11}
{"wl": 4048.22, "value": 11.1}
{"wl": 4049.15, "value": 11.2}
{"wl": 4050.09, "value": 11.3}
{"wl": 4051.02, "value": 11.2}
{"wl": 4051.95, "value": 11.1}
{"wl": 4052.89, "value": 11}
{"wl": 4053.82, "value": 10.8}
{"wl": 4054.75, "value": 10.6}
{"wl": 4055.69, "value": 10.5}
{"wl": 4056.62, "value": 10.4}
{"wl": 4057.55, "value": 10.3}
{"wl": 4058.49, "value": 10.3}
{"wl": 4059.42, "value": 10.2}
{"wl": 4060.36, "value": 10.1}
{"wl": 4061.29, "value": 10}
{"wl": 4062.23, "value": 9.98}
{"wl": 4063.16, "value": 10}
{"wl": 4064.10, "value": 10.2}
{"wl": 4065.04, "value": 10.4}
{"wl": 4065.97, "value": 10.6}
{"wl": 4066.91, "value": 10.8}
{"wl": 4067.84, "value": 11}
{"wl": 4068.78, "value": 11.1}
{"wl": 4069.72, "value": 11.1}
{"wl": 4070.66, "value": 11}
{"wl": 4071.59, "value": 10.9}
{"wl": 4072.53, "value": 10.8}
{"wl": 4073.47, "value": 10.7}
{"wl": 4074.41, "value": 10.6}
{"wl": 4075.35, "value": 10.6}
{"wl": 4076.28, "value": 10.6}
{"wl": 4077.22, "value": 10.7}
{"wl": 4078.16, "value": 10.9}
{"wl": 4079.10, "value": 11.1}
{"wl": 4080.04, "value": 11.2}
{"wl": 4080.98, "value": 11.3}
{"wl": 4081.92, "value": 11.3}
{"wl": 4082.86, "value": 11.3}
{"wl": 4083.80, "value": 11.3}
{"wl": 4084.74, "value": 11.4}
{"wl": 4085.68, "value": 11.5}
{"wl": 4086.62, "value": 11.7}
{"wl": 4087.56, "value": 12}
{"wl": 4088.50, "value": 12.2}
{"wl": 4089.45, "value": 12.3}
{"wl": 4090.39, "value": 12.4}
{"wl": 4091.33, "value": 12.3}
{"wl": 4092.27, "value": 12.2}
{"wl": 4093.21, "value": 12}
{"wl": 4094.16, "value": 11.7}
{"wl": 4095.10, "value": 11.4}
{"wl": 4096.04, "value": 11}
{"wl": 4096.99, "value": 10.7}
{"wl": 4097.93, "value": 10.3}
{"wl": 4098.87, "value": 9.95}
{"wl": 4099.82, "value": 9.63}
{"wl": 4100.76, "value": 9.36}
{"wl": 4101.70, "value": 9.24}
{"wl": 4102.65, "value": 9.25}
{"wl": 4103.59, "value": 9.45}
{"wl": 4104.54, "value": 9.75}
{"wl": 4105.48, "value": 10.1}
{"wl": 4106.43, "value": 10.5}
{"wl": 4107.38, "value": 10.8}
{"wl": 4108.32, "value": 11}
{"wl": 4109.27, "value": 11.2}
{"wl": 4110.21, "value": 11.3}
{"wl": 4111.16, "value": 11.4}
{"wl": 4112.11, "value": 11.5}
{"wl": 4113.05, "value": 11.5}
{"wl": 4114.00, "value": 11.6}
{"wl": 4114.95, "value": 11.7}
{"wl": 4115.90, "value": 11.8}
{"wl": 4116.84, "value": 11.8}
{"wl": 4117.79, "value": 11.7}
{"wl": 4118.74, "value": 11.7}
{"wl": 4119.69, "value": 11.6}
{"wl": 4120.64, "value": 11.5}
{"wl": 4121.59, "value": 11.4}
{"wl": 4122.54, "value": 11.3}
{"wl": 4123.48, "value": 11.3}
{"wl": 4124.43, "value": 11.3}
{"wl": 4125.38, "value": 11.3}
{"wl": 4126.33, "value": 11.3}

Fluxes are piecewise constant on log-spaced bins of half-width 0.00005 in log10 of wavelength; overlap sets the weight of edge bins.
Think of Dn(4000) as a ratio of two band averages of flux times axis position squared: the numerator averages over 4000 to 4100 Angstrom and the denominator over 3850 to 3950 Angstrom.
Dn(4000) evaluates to 1.9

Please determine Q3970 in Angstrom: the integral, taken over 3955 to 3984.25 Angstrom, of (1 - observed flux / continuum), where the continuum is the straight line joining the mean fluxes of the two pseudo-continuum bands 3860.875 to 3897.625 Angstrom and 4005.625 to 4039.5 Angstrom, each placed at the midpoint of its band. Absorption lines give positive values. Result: 9.0 Angstrom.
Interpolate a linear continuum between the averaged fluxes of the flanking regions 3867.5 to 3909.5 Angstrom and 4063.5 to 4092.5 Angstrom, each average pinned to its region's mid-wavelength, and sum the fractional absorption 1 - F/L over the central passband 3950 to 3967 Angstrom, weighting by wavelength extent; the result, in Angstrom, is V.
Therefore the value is 1.9 Angstrom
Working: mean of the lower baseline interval 6.77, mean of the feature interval 7.43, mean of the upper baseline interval 11.2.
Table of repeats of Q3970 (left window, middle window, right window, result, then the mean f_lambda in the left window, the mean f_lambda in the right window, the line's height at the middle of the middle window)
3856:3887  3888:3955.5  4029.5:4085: 4.68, 6.08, 10.8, 7.36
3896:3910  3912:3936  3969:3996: 6.51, 7.85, 8.6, 8.05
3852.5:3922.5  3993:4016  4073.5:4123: -4.64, 6.86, 11.1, 9.22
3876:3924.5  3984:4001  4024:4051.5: -1.98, 7.26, 11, 9.75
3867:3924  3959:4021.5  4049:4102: 0.42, 7.08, 10.9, 9.1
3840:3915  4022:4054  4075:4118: -3.60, 6.61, 11.1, 9.89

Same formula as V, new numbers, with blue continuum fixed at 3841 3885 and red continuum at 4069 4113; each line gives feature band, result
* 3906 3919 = -2.5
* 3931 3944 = 5.9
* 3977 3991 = -1.7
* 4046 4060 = -0.9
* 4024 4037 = -1.6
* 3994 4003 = -2.0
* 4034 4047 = -1.5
